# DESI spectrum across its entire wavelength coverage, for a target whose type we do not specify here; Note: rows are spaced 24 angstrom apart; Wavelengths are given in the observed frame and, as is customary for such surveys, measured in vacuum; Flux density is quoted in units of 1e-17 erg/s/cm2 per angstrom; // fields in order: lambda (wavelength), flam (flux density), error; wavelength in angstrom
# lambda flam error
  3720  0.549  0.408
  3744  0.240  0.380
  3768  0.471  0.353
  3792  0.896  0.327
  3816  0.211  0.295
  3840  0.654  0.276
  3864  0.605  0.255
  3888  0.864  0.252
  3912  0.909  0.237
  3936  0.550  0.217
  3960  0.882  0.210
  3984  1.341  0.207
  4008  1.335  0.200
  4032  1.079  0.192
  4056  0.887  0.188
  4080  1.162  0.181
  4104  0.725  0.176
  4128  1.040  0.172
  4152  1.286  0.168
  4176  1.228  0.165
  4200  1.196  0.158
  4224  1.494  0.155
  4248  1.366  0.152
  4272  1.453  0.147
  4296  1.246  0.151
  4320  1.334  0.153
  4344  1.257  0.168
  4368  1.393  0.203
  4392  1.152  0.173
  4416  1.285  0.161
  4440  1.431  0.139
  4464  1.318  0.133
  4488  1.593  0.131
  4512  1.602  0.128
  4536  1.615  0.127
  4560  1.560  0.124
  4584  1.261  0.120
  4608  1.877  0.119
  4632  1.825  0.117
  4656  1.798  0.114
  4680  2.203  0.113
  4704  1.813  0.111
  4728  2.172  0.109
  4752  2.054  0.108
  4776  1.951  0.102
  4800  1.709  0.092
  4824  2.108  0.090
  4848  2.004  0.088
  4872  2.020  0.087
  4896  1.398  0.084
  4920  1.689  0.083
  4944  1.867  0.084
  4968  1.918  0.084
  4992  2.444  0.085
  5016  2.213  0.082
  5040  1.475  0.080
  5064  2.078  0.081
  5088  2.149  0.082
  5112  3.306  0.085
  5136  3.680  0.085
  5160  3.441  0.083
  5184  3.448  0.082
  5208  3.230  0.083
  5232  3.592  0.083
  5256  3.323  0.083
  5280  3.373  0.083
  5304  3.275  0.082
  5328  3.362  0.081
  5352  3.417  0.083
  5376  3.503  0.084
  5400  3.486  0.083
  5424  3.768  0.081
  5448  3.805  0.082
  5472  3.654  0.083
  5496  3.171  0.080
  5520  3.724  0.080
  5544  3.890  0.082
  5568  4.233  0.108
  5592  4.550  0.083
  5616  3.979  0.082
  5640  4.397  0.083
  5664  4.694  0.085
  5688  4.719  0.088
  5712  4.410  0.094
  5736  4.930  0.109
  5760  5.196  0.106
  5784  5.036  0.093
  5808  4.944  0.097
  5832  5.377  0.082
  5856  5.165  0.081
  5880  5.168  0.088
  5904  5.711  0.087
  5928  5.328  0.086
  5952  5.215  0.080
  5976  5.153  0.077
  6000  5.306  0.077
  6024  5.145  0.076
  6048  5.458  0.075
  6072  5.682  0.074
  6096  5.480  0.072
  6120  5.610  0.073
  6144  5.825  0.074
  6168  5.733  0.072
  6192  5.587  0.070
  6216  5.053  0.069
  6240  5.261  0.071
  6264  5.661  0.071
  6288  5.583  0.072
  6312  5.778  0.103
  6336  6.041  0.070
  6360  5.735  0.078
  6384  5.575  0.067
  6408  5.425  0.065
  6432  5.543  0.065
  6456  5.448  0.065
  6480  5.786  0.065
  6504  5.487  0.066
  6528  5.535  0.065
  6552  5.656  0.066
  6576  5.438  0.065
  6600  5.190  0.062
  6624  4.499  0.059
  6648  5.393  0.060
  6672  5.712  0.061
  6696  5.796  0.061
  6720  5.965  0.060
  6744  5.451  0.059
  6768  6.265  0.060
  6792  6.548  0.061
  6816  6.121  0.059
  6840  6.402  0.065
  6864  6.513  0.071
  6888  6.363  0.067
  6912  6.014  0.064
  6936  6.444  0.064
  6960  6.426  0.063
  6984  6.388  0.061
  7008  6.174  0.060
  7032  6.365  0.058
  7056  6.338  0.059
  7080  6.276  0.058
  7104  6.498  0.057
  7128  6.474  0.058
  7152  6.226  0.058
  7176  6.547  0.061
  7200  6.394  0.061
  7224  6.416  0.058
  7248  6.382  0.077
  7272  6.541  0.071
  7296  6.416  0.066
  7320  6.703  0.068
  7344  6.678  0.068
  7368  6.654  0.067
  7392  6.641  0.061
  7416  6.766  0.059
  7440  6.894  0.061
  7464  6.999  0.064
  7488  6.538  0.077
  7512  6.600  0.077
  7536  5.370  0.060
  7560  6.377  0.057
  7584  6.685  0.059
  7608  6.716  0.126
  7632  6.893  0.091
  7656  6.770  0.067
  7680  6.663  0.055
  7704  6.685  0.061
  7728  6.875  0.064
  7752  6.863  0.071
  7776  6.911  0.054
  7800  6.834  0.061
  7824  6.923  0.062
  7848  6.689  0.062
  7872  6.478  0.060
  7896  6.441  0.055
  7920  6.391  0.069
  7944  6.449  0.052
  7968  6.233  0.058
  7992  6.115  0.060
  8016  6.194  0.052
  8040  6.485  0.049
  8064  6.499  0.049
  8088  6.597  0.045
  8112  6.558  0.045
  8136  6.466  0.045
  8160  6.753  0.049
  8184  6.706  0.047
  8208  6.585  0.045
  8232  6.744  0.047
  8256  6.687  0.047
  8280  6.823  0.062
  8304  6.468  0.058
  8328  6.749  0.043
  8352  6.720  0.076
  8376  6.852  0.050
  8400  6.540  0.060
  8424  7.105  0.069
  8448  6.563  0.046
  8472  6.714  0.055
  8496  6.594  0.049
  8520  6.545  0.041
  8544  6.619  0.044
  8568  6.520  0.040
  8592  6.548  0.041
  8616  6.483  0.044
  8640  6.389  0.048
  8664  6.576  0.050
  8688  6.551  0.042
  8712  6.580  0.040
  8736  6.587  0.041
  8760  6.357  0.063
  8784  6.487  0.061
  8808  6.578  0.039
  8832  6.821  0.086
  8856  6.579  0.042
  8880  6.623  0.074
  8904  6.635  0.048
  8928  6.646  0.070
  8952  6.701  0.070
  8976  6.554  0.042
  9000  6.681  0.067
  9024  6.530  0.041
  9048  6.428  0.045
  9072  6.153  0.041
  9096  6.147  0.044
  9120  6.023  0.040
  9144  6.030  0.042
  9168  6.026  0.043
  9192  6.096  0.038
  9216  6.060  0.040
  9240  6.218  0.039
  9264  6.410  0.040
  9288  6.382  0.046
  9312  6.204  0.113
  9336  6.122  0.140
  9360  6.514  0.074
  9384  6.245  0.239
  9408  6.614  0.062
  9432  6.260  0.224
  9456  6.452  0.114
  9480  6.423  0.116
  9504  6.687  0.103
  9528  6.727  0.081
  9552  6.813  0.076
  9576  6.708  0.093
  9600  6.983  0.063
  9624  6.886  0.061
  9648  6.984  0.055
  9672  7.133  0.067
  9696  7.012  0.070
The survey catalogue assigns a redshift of 0.28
